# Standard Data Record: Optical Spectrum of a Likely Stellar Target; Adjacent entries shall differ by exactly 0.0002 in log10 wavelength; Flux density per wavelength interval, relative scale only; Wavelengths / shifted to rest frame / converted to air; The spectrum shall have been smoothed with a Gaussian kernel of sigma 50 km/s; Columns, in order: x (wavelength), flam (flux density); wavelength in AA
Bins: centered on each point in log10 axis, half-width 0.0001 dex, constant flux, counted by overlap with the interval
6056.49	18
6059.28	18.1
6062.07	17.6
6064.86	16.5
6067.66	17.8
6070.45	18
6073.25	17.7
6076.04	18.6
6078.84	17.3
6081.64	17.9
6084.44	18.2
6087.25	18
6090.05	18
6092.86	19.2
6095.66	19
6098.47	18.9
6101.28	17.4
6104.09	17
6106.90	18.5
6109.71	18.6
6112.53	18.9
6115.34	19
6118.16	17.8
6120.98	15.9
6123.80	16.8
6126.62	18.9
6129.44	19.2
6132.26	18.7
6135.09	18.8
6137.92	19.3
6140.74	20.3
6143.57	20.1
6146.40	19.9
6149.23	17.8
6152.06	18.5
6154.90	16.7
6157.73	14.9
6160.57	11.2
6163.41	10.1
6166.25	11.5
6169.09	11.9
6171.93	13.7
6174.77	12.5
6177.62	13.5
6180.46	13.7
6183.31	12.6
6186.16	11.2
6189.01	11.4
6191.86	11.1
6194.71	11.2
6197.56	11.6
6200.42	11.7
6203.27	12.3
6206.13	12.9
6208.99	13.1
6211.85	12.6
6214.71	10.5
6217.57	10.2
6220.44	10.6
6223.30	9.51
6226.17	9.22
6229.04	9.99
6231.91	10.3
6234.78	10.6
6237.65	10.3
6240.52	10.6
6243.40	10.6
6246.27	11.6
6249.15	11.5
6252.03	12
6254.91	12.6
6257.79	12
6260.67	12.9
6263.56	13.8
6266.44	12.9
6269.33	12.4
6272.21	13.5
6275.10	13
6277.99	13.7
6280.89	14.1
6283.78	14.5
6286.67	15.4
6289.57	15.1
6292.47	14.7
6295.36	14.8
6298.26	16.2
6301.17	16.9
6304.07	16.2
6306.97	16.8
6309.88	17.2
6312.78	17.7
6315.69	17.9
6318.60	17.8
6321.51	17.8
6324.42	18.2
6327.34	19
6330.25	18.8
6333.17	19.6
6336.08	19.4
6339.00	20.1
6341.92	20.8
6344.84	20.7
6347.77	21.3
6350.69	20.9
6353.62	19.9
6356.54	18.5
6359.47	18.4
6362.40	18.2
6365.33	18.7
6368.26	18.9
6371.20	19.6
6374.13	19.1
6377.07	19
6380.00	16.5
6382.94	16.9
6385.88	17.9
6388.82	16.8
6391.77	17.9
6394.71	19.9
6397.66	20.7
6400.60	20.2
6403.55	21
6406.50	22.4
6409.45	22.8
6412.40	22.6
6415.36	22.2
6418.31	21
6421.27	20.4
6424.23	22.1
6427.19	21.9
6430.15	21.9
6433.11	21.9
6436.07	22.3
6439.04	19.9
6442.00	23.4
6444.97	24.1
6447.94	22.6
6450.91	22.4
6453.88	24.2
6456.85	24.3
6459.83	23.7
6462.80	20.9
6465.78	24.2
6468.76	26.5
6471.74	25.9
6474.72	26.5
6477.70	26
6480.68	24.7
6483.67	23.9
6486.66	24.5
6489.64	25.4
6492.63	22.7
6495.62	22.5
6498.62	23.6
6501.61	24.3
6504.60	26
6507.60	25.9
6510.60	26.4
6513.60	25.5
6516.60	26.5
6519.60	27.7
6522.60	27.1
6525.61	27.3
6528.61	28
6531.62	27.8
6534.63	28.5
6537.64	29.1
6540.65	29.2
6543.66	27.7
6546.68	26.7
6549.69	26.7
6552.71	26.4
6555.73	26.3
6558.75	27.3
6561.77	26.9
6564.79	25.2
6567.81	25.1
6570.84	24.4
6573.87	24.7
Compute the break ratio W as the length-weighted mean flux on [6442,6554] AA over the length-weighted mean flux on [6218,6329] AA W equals 1.9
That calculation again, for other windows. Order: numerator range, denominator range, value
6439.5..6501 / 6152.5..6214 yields 1.92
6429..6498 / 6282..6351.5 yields 1.33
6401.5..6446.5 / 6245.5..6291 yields 1.66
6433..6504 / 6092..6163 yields 1.33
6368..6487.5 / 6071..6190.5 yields 1.31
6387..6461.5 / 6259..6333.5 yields 1.38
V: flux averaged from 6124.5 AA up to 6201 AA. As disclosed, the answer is 14.9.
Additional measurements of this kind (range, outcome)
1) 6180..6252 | 11.2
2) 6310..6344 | 18.8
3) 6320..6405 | 19.1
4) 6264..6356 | 17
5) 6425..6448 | 22.2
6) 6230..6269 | 11.7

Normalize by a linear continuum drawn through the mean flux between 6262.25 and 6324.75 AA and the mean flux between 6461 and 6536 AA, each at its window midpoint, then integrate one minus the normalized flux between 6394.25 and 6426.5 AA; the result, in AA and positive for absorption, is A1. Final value -0.4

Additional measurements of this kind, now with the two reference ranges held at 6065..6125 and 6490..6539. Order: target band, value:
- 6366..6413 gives 8.5 AA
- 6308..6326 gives 3.7 AA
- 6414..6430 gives 1.8 AA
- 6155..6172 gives 6.0 AA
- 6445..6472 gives 1.4 AA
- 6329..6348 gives 2.3 AA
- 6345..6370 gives 4.0 AA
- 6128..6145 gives -0.5 AA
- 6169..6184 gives 5.0 AA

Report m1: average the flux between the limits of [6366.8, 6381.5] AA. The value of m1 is 18.6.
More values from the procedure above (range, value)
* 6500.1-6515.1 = 25.6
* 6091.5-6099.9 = 19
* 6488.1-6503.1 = 23.7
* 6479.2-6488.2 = 24.4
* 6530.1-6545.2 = 28.4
